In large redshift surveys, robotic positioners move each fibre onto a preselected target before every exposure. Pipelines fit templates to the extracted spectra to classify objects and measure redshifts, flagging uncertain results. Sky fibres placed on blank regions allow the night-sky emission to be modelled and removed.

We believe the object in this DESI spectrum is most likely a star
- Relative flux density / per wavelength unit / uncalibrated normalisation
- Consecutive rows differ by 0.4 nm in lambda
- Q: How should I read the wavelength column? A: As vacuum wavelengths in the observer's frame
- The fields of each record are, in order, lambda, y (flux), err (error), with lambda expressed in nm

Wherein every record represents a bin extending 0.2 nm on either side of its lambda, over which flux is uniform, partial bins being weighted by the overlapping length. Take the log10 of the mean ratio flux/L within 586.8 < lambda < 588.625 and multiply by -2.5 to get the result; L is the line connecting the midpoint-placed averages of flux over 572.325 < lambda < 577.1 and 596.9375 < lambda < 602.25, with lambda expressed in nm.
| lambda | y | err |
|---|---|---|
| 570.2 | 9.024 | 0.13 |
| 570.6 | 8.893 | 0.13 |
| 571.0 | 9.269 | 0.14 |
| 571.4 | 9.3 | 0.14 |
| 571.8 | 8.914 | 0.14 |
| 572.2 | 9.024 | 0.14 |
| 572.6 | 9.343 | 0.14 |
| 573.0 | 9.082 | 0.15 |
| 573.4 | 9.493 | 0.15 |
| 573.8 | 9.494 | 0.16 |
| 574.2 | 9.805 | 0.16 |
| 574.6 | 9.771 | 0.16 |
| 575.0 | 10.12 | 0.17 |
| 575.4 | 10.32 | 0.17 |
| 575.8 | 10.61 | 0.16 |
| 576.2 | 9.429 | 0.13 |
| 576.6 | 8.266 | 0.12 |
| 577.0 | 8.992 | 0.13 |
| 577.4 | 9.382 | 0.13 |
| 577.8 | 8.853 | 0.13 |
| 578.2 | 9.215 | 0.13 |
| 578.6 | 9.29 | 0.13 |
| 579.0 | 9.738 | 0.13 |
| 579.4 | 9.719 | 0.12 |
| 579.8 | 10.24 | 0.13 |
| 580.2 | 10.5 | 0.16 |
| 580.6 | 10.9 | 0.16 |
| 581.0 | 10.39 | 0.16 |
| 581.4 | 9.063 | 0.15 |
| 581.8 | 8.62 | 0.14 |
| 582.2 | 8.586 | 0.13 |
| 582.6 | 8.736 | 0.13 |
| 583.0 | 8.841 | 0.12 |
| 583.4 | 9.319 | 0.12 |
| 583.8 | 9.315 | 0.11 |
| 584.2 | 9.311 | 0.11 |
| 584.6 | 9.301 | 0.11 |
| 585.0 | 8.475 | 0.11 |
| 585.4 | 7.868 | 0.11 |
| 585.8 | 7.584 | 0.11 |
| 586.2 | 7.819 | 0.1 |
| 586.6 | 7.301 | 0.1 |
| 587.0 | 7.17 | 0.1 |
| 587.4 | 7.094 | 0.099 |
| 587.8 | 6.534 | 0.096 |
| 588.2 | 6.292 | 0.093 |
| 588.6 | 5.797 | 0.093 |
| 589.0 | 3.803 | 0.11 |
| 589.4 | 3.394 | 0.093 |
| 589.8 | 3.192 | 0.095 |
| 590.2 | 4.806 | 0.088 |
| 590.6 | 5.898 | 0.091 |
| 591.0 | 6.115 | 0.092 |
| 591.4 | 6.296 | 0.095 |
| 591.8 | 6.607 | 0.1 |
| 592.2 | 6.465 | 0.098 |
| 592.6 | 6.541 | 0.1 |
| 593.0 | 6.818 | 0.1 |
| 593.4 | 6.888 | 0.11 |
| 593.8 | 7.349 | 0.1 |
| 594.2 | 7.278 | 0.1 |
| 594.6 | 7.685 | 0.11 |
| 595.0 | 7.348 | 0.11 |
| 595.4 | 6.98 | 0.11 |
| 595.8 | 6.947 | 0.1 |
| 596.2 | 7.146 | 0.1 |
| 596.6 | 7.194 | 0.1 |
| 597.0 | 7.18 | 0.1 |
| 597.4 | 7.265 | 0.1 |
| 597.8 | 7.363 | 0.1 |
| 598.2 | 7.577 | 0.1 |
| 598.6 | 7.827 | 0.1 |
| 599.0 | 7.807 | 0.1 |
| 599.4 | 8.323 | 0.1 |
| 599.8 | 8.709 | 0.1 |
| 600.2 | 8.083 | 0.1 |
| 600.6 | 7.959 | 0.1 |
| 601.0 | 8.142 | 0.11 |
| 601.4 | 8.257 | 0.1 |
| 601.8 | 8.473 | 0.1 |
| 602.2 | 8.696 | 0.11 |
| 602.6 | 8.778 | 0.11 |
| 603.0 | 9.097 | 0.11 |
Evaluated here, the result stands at 0.30 mag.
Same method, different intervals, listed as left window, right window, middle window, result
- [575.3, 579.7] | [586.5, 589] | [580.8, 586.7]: -0.15 mag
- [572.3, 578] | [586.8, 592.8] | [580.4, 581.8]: -0.24 mag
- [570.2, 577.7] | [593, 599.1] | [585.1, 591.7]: 0.30 mag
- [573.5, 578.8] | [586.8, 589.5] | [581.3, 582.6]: -0.13 mag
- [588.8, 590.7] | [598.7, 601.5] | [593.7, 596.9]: -0.16 mag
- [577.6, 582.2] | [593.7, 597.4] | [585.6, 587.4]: 0.16 mag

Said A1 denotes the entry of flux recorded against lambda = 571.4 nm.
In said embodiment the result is 9.3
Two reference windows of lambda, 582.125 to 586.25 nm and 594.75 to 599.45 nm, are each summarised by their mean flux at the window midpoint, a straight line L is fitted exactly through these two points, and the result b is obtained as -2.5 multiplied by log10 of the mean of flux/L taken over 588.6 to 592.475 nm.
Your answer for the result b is 0.46 mag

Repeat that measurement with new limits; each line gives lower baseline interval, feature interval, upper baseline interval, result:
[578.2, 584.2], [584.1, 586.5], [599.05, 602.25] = 0.12 mag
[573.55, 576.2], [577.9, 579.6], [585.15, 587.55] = -0.04 mag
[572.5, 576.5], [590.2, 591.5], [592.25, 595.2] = 0.26 mag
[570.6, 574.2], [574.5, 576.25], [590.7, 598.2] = -0.13 mag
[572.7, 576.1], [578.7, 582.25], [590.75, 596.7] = -0.10 mag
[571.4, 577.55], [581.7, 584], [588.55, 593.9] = -0.18 mag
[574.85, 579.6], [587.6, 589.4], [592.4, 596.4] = 0.43 mag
